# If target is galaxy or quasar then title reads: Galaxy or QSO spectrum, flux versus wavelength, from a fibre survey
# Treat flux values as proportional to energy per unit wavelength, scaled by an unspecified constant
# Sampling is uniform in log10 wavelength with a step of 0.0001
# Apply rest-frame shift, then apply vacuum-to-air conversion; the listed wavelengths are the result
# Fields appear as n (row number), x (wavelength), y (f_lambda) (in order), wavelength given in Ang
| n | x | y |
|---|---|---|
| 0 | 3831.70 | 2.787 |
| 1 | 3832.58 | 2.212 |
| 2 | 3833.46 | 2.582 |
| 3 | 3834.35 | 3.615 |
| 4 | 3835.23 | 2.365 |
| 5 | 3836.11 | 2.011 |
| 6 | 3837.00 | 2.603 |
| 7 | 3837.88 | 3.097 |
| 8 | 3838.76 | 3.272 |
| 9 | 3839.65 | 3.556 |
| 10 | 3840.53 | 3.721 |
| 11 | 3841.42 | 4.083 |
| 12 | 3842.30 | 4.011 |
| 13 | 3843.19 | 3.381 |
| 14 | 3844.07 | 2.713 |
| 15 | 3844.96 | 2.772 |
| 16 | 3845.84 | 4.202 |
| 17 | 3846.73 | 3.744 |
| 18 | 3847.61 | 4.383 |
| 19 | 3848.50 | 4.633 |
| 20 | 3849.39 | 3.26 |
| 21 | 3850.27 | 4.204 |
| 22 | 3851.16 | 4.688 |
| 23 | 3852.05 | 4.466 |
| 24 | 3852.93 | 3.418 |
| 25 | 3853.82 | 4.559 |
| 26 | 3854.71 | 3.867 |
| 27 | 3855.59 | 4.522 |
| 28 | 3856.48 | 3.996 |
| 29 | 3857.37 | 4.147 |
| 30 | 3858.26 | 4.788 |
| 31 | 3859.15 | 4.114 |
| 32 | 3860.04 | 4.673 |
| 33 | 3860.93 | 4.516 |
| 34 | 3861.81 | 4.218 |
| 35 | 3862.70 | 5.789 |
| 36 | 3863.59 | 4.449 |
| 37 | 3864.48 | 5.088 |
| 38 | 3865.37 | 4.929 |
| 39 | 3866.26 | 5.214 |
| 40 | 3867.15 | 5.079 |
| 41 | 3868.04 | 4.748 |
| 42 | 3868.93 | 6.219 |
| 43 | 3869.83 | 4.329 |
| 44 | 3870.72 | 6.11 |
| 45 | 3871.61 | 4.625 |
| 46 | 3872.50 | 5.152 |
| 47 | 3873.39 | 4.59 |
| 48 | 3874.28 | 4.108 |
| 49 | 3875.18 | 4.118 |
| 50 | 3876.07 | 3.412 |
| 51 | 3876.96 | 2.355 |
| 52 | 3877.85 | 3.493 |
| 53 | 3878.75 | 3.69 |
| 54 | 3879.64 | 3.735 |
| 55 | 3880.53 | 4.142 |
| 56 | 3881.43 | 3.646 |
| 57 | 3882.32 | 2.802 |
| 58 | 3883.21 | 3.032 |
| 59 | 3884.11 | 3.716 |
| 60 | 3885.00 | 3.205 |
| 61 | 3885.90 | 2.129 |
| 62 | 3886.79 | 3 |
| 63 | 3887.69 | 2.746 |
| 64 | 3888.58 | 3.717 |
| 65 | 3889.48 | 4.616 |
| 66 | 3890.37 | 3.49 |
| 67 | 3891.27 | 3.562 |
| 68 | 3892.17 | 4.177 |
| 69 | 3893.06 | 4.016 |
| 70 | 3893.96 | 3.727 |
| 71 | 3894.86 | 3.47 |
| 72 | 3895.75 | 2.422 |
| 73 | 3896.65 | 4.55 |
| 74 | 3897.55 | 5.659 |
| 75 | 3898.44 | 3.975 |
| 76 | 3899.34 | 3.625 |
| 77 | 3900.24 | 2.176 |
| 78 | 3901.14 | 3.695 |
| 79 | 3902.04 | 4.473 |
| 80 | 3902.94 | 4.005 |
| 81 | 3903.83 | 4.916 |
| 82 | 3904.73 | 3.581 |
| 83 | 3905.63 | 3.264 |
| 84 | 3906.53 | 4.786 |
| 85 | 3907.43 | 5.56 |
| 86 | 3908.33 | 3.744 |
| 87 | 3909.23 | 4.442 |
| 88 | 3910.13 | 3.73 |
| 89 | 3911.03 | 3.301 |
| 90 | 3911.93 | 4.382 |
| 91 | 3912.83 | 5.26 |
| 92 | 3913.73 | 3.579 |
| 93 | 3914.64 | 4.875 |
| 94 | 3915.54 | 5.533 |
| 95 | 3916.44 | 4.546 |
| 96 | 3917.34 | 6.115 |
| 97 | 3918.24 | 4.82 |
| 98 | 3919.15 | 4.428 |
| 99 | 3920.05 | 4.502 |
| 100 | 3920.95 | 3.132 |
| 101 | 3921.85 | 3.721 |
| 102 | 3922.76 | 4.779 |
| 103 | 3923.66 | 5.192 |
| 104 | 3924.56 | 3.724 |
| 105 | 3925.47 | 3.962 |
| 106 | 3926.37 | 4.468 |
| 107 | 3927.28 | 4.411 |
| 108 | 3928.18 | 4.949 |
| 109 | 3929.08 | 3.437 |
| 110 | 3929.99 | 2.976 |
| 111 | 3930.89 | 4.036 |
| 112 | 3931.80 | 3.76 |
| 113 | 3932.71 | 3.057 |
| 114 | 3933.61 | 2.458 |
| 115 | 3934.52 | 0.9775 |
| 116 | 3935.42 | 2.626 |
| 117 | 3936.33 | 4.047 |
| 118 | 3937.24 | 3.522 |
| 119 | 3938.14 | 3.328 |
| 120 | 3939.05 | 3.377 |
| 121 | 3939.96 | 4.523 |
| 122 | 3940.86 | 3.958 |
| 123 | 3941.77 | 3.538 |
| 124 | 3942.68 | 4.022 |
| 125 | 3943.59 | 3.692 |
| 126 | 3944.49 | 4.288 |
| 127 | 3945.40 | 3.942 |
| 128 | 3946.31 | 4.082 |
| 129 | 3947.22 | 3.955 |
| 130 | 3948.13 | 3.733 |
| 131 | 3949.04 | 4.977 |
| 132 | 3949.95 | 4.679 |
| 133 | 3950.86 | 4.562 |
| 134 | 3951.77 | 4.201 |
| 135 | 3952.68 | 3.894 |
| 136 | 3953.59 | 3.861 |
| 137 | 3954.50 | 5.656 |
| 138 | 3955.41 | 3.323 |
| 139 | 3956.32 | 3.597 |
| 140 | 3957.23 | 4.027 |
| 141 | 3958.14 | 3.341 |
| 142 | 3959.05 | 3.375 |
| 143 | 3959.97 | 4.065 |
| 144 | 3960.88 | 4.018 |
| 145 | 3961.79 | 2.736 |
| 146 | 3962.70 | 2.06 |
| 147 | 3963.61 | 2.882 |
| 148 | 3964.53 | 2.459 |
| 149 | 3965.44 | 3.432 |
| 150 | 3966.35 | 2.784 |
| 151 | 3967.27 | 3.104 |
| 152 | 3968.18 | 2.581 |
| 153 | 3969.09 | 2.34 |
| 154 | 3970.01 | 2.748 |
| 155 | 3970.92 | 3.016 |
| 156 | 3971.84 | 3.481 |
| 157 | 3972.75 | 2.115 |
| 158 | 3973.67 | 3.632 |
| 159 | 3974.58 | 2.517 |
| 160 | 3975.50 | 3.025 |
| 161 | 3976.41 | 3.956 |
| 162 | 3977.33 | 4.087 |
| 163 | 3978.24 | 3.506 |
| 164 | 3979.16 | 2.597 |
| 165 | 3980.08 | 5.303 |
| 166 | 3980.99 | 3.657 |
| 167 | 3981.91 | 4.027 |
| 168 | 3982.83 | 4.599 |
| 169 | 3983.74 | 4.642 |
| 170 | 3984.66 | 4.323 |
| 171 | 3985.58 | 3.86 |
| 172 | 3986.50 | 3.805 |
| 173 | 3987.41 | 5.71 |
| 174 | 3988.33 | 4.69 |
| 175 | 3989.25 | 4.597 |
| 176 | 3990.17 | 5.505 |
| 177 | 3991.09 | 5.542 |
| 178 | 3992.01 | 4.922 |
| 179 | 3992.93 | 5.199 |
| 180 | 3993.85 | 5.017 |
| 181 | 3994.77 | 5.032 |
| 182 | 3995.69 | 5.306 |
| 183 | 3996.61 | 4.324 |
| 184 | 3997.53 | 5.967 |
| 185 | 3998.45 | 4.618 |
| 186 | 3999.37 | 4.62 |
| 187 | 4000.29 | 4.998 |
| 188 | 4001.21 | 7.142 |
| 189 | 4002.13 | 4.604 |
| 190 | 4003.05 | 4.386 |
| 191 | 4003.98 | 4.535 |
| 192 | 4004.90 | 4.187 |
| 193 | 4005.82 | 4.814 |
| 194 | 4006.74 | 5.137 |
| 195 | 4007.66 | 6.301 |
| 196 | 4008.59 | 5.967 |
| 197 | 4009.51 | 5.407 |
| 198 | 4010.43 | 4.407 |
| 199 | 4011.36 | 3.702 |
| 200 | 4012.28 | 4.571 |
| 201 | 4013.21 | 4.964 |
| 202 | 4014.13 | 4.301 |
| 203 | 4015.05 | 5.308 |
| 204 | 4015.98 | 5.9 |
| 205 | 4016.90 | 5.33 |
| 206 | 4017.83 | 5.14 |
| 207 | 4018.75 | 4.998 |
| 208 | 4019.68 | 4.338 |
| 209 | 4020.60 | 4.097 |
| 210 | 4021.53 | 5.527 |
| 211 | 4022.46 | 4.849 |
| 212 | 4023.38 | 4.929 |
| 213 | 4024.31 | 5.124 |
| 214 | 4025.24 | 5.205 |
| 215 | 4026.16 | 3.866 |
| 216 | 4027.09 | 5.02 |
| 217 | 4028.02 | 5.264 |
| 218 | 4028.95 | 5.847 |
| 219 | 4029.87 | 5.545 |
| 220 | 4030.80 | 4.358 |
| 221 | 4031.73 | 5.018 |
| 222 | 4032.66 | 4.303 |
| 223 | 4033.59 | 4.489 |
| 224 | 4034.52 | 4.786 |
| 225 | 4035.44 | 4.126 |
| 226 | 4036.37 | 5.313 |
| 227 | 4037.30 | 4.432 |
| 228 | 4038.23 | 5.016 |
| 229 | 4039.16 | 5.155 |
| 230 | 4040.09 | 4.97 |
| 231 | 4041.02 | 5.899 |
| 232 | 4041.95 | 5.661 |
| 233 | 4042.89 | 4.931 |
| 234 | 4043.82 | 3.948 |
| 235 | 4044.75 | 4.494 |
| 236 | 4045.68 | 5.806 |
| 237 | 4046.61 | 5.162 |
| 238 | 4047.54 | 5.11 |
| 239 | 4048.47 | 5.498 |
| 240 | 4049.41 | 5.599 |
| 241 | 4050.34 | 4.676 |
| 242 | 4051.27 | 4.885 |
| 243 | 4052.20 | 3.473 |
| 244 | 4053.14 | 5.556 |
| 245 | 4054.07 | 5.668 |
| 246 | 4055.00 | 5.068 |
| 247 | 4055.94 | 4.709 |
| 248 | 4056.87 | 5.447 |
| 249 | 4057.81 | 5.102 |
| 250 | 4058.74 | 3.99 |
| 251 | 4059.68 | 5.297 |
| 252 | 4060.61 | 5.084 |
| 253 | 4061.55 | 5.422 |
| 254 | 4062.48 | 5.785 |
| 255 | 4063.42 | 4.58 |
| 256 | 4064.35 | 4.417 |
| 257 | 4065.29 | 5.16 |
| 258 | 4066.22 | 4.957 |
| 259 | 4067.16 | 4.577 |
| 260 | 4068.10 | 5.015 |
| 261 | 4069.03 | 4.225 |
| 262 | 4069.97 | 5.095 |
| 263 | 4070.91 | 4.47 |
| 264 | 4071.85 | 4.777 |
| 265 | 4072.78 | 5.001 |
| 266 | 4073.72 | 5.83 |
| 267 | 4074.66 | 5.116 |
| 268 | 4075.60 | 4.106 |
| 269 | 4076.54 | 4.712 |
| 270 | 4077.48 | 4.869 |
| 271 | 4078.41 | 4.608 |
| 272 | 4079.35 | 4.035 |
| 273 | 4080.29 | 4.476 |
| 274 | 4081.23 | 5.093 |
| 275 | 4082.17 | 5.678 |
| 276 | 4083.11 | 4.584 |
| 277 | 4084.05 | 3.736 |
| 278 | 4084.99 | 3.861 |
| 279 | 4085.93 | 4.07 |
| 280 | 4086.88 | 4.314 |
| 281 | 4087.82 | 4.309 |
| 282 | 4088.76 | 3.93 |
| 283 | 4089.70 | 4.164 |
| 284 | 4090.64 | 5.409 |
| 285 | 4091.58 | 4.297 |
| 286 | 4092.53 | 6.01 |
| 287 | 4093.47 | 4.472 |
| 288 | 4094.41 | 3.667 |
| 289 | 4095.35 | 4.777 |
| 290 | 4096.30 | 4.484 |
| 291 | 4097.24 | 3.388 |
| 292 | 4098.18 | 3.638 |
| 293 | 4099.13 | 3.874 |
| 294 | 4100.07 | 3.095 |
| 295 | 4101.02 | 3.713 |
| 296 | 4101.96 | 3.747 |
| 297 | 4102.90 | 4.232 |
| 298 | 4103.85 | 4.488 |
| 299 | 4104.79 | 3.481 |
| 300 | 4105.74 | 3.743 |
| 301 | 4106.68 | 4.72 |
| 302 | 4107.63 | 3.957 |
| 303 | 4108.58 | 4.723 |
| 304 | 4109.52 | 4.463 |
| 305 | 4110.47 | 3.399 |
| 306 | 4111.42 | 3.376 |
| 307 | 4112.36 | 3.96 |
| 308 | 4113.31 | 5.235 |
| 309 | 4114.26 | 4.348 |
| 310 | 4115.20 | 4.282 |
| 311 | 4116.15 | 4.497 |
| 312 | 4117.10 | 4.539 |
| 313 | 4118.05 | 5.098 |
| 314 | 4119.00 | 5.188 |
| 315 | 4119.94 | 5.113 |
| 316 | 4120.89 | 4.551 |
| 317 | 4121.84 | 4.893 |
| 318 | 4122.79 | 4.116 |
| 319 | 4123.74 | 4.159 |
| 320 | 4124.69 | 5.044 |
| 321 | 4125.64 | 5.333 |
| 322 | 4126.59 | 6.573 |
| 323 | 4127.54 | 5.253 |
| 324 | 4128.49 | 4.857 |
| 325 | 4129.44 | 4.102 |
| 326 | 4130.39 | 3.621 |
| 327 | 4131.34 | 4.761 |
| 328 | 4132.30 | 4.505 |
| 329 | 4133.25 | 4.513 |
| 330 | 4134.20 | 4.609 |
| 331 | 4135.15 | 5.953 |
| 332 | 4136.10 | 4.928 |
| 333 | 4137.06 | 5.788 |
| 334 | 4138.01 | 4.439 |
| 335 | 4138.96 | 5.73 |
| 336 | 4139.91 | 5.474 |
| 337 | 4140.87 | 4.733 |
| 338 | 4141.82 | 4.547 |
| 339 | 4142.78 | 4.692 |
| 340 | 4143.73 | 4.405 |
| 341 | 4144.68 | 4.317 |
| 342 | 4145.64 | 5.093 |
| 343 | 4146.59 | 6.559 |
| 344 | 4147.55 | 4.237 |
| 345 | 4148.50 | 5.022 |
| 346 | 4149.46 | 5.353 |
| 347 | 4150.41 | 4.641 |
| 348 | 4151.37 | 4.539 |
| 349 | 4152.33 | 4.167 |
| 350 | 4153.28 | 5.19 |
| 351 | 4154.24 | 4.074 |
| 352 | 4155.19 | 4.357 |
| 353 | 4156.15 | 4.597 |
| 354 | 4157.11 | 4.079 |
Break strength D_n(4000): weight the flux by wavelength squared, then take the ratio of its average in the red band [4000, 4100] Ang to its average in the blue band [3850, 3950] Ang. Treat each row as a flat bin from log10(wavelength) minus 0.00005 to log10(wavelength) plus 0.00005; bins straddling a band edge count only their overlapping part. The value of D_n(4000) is 1.3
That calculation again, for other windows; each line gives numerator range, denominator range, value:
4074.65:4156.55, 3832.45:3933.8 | 1.28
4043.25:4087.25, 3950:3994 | 1.33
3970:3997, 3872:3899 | 1.19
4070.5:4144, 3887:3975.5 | 1.31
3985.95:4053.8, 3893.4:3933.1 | 1.26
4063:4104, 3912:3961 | 1.20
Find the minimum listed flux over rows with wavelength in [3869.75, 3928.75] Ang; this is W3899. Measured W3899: 2.129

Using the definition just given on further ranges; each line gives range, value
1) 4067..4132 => 3.095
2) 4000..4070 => 3.473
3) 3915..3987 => 0.9775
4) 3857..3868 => 4.114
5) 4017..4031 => 3.866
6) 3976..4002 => 2.597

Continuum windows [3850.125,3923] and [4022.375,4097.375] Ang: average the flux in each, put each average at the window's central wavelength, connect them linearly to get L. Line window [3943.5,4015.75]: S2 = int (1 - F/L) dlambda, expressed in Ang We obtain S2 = 5.4 Ang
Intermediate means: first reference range 4.17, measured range 4.19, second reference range 4.82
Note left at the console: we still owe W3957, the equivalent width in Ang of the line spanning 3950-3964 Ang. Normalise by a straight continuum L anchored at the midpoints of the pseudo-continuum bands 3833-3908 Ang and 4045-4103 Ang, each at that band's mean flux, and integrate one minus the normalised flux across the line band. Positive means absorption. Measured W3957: 1.7 Ang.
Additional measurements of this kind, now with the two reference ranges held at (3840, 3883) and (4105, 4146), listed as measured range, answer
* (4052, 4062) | -1.01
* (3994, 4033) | -4.35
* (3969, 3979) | 2.88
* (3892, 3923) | 0.76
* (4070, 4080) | -0.37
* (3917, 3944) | 3.09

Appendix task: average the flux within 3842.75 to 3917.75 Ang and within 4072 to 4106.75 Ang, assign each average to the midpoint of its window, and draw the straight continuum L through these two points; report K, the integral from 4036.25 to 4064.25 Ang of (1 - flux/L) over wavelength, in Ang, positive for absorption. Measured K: -4.68 Ang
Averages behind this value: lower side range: 4.12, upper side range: 4.37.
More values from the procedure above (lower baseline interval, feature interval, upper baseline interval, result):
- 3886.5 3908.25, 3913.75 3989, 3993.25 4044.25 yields 9.46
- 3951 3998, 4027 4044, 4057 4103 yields -2.72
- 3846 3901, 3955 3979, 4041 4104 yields 6.65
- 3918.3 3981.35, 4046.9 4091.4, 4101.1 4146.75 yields -4.85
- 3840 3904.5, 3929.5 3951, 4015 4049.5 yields 3.83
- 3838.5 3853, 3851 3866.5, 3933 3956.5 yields -2.86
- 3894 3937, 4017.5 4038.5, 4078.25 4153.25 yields -2.56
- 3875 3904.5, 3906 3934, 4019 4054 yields -2.64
